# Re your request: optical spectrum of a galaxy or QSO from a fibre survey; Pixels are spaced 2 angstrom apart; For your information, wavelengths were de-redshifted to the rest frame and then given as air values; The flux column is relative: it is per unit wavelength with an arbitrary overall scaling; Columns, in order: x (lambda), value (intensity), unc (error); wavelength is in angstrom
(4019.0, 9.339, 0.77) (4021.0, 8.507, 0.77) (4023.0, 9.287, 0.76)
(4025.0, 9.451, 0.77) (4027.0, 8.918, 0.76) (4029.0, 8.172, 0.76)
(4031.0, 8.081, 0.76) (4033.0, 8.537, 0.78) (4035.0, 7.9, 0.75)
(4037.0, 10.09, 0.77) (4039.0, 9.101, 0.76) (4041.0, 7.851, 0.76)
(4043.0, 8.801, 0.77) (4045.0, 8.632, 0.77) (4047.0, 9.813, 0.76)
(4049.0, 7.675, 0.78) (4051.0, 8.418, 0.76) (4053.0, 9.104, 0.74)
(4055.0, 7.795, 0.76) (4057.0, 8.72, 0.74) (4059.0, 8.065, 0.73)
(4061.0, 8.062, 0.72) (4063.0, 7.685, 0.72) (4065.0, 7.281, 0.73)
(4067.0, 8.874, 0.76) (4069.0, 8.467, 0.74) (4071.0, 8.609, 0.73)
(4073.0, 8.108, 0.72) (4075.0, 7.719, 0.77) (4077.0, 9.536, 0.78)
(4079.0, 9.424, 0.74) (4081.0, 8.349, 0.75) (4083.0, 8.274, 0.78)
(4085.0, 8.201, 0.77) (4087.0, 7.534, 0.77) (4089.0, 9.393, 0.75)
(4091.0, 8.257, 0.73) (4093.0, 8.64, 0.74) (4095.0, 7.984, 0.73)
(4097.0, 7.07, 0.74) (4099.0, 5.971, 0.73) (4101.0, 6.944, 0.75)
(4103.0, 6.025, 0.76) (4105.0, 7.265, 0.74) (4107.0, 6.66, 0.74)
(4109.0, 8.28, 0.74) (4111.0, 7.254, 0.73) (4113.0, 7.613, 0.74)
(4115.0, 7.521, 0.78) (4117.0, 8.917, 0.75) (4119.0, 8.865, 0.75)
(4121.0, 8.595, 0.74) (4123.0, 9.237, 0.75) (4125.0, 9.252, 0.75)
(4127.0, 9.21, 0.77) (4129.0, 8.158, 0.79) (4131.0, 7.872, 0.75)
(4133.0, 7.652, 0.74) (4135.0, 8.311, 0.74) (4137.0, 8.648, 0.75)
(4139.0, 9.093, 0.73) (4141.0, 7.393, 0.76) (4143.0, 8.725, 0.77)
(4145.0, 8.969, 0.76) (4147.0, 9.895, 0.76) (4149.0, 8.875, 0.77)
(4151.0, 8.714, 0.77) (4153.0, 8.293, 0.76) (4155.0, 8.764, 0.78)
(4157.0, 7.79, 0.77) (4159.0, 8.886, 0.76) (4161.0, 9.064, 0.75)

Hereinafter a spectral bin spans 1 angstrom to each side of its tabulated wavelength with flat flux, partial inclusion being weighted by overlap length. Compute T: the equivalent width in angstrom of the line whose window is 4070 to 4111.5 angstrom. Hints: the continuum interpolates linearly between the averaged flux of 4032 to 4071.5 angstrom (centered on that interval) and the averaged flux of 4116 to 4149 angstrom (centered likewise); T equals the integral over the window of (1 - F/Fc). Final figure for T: 3.3 angstrom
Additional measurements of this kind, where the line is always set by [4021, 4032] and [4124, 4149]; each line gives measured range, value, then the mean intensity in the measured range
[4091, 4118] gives 3.82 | 7.43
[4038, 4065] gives 1.01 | 8.4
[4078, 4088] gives 0.37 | 8.36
